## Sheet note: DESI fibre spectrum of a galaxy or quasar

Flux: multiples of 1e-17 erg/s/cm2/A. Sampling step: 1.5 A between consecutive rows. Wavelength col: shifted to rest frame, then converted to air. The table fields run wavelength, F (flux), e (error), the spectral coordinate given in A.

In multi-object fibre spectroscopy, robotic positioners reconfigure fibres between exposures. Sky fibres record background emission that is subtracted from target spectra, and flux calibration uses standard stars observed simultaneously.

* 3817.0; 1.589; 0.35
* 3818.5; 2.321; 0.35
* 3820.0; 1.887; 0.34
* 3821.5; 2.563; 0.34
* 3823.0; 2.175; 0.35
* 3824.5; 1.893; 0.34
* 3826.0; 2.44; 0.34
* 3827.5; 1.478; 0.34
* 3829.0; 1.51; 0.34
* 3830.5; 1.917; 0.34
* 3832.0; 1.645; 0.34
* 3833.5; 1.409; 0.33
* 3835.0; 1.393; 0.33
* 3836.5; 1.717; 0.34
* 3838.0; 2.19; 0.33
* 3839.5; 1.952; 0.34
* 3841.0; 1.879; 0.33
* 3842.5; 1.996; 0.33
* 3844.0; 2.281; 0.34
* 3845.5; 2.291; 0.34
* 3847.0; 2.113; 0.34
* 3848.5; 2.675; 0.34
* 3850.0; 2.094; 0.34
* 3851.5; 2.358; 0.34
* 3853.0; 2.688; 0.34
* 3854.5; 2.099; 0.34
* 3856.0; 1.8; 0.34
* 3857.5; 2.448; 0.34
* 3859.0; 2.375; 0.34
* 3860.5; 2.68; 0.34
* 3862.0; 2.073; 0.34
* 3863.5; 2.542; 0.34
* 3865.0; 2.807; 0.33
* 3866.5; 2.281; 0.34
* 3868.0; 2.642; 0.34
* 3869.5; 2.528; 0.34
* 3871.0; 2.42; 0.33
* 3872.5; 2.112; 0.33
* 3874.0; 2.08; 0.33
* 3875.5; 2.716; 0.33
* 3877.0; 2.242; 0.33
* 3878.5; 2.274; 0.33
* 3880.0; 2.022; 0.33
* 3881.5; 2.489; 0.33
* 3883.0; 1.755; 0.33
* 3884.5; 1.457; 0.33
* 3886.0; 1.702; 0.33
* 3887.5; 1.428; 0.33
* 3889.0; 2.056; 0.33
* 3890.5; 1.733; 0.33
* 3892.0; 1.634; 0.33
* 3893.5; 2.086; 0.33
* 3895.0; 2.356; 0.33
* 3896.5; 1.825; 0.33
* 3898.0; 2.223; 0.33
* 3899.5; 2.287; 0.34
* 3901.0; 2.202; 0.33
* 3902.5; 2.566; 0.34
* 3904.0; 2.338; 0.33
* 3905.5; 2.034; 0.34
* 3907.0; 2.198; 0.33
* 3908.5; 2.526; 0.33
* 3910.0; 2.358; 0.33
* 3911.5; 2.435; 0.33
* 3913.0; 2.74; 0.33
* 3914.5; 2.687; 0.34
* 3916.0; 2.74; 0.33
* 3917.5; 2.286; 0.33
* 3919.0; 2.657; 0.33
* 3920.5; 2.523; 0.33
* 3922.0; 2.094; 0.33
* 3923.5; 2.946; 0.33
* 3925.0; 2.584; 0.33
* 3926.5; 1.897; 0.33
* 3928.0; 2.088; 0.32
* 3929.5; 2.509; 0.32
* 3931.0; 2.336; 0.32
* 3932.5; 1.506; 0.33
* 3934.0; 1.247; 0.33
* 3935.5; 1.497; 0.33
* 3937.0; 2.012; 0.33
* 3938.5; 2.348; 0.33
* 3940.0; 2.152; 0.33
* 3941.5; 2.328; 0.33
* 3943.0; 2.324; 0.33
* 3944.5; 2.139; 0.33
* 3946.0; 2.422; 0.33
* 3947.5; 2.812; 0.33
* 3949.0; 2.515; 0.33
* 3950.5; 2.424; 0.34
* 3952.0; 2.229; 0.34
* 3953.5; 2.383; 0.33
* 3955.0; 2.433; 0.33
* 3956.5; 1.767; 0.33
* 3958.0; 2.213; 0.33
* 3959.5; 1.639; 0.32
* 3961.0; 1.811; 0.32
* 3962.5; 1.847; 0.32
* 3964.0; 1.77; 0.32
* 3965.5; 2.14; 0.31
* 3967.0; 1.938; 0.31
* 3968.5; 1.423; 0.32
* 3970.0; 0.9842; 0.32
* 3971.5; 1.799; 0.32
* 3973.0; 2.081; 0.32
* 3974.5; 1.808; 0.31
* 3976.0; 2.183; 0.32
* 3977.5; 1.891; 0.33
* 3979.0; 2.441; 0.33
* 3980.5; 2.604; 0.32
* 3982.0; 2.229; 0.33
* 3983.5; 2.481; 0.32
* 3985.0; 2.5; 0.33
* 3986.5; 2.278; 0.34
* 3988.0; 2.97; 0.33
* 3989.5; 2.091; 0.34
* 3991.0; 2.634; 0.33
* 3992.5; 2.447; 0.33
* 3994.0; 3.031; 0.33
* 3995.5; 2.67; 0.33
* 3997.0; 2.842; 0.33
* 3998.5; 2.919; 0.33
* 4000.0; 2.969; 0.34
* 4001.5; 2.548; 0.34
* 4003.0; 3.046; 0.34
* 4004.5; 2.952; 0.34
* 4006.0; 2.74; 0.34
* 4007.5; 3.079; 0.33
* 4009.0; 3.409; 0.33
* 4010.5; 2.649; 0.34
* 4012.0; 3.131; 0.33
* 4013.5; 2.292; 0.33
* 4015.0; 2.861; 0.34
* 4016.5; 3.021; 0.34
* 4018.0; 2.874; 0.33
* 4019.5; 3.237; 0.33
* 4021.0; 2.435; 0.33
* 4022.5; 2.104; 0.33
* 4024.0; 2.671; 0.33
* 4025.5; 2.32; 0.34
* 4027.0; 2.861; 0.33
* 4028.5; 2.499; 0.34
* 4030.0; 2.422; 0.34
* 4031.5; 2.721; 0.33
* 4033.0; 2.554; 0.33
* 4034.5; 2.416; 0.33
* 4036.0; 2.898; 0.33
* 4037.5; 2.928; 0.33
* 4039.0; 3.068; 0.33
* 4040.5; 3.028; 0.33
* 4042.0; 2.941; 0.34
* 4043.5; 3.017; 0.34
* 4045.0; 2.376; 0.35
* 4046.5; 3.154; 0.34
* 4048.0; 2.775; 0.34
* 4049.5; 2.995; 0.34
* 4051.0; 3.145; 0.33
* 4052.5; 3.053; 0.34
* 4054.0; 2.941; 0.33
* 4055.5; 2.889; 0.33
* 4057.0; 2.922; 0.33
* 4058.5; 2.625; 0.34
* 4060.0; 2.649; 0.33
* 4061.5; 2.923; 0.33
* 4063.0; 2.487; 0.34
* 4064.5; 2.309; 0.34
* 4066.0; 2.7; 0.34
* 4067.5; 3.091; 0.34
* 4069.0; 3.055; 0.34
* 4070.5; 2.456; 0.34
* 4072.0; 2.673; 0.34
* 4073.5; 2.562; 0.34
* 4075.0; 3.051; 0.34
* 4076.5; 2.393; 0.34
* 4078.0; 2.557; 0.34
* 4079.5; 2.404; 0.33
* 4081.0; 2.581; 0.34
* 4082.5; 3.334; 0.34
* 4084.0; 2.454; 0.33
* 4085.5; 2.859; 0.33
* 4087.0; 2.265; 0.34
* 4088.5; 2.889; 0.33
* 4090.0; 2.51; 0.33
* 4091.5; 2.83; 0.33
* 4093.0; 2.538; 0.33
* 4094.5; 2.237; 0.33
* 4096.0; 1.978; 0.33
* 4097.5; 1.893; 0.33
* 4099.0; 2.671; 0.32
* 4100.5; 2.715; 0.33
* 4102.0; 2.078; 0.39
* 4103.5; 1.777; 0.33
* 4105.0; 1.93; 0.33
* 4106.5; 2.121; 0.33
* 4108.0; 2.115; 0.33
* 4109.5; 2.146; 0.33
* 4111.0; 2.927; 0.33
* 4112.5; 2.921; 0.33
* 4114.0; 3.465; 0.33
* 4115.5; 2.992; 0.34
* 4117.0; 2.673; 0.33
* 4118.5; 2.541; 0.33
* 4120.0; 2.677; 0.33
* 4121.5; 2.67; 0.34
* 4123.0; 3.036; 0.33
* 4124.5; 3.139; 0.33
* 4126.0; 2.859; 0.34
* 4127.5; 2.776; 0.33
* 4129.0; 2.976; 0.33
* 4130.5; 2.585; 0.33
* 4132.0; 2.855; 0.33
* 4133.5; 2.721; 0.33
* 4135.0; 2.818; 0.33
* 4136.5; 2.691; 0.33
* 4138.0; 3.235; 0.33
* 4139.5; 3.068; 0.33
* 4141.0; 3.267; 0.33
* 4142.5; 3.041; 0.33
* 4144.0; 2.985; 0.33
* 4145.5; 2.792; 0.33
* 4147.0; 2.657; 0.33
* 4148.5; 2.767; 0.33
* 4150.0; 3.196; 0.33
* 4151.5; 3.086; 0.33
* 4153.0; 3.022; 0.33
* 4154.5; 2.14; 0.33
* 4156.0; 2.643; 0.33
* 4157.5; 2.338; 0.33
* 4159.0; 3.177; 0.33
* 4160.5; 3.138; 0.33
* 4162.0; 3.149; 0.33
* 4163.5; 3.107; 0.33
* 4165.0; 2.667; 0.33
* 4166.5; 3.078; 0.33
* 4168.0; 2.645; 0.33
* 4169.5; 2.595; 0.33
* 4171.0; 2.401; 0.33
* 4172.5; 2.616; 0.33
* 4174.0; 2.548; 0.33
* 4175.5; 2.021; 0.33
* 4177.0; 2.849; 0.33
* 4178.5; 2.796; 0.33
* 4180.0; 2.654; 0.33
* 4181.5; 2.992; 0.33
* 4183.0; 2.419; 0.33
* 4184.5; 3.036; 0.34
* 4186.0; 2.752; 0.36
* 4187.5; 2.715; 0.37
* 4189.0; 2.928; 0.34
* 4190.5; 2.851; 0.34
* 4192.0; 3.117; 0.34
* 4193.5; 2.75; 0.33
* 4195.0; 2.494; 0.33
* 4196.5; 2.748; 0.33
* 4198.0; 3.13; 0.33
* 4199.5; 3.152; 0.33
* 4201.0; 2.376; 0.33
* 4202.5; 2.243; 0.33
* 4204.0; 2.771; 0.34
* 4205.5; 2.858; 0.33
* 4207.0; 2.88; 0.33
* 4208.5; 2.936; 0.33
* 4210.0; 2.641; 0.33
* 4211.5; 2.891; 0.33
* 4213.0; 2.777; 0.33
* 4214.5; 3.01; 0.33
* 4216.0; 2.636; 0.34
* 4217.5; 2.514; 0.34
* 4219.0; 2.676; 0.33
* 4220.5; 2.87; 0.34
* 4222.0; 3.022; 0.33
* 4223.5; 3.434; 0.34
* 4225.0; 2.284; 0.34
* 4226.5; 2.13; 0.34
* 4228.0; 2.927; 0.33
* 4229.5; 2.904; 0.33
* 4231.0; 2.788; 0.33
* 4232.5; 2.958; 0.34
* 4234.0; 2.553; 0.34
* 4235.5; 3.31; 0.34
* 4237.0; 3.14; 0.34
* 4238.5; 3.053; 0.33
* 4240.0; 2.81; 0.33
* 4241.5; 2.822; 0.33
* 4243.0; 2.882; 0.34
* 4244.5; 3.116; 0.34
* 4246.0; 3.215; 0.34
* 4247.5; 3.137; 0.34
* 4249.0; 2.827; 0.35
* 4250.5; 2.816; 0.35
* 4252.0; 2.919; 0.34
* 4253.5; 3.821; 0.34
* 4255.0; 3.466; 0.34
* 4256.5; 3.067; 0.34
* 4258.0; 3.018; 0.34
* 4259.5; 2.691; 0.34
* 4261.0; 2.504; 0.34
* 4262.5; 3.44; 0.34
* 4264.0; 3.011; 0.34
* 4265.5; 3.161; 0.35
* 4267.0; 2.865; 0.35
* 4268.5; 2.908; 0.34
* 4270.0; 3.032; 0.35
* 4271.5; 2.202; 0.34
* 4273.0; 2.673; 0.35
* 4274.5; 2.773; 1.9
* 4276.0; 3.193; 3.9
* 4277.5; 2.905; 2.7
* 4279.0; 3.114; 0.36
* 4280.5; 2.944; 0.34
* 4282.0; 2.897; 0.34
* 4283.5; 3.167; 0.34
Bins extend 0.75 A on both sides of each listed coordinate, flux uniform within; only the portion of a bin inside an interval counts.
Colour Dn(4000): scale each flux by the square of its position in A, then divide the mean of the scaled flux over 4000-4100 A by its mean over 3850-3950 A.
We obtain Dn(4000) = 1.31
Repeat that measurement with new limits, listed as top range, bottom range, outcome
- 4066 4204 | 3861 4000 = 1.35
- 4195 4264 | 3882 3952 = 1.53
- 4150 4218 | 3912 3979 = 1.45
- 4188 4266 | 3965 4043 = 1.26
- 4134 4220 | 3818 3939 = 1.50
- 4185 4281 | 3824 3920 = 1.59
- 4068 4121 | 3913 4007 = 1.19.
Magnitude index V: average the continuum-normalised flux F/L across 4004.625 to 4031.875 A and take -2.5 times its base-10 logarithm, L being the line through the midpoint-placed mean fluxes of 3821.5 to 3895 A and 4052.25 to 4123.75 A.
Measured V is -0.12 mag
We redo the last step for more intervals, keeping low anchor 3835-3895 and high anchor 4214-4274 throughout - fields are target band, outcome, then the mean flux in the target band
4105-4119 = 0.015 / 2.62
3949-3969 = 0.160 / 2.03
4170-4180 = 0.094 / 2.55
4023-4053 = -0.114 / 2.78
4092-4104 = 0.164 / 2.26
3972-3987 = 0.070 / 2.24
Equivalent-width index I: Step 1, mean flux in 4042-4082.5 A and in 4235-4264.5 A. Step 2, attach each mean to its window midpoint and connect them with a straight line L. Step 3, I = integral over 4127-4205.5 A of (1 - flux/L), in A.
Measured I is 3.4 A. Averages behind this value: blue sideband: 2.77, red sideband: 3.05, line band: 2.8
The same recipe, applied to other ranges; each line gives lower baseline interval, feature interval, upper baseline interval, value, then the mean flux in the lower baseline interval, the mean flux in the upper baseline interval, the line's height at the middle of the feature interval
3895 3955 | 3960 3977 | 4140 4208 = 4.2 A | 2.3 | 2.79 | 2.38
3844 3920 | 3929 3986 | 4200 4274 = 7.4 A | 2.26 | 2.88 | 2.39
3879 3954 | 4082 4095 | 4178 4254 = -0.4 A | 2.2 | 2.85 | 2.57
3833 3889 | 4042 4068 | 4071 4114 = -4.1 A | 2.16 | 2.5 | 2.44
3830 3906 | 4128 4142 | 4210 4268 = -1.1 A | 2.14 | 2.93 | 2.71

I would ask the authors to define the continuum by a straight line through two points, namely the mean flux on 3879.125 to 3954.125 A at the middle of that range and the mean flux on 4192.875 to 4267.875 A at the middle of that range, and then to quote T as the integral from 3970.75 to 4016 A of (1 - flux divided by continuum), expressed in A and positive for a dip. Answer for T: -4.1 A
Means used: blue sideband 2.2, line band 2.59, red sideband 2.89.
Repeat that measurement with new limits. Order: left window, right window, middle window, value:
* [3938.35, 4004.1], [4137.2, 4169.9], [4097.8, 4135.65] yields 1.9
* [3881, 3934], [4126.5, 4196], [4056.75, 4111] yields 1.9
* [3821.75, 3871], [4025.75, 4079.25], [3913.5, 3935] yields 0.8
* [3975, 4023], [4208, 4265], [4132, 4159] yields -0.3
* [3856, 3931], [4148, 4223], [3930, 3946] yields 2.3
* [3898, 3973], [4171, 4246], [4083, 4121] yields 0.9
